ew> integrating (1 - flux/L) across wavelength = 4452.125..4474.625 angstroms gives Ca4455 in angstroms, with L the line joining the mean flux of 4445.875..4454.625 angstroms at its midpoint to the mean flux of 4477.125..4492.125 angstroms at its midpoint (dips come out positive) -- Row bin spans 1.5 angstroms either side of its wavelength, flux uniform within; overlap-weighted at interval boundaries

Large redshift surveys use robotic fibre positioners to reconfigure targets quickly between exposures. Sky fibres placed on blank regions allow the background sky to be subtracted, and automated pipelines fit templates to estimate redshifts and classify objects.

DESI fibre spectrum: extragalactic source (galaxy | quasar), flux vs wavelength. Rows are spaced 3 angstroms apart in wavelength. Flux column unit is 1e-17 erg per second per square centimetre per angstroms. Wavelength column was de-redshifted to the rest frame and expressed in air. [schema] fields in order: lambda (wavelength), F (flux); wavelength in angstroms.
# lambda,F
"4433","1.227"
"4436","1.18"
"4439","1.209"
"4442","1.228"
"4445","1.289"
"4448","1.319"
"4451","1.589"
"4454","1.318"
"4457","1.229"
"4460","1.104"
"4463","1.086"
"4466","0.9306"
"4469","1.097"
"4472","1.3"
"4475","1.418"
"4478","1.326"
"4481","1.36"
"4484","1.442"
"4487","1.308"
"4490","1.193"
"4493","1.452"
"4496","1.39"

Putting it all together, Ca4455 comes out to 3.4 angstroms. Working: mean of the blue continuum 1.41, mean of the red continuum 1.33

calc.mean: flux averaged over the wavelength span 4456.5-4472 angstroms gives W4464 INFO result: 1.1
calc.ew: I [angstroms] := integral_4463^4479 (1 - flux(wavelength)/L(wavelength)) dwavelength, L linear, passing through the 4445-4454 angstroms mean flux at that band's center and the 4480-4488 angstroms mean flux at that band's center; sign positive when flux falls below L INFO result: 2.2 angstroms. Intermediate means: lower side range 1.4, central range 1.2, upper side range 1.37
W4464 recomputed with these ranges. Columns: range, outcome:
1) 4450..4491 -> 1.26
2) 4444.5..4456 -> 1.38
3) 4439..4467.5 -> 1.23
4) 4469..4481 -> 1.32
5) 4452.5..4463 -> 1.2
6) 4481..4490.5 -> 1.33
